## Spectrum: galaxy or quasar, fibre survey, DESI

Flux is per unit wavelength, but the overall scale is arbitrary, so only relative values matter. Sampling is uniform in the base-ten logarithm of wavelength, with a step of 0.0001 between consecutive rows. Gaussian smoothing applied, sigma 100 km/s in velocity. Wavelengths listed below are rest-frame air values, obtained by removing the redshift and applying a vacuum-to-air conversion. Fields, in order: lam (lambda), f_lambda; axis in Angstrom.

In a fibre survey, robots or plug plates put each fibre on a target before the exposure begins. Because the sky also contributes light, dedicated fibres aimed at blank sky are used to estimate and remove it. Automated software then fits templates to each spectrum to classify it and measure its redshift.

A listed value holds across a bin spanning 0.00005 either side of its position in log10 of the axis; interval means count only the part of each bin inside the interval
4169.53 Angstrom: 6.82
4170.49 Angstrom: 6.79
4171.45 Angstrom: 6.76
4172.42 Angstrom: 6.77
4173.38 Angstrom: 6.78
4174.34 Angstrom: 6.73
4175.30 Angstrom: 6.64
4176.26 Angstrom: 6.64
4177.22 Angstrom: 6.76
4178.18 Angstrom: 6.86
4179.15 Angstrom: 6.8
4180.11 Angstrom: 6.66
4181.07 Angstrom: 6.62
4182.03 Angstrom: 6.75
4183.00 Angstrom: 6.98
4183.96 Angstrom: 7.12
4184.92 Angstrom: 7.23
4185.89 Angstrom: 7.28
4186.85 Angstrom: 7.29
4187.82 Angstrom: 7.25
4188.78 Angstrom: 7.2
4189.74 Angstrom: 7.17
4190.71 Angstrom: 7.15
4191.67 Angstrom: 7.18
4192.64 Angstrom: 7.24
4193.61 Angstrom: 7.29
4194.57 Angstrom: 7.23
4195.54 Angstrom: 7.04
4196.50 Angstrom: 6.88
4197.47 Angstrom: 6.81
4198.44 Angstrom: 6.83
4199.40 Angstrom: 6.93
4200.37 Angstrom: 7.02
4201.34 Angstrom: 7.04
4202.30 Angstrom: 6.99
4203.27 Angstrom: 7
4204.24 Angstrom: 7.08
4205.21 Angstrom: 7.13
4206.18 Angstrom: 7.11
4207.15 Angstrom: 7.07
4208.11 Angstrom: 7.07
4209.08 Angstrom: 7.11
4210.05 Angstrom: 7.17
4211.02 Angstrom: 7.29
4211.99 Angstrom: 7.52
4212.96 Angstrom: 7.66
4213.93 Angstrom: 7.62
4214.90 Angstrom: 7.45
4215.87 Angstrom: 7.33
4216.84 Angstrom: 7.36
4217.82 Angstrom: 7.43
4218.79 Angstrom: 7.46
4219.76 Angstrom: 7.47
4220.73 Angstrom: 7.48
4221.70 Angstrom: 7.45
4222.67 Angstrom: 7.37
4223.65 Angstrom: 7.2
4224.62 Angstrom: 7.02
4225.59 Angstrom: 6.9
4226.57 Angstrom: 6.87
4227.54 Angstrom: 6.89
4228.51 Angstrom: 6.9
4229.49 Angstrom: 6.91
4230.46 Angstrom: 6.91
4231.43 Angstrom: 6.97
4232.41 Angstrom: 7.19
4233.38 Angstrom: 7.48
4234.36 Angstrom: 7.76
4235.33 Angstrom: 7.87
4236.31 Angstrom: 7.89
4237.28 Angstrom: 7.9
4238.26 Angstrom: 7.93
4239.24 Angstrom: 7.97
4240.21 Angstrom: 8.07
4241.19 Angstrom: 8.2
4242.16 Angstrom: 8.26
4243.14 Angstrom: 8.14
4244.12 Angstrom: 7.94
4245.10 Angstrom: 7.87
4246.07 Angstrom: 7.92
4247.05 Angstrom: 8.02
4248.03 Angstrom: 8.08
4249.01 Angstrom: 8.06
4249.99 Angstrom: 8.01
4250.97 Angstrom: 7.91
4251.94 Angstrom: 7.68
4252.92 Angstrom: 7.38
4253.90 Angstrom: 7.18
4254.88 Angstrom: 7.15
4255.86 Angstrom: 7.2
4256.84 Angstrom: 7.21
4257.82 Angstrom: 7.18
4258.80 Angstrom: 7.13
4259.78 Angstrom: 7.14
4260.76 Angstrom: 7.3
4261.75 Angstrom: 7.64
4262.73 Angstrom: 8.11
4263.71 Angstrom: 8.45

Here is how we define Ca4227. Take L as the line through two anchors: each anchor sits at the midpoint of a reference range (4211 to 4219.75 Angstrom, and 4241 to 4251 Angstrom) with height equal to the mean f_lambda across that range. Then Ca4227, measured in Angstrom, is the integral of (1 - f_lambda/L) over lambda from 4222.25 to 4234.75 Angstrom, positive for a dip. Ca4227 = 1.0 Angstrom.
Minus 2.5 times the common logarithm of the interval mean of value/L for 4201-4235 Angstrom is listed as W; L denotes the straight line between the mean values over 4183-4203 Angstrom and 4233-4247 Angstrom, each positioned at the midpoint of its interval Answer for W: 0.05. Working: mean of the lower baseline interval 7.11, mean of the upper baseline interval 7.95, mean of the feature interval 7.22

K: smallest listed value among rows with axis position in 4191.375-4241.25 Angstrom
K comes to 6.81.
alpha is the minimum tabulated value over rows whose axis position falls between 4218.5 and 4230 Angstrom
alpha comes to 6.87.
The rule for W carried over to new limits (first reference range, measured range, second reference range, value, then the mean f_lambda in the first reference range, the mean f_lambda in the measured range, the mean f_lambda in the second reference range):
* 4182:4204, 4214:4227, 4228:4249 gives 0.03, 7.09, 7.3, 7.73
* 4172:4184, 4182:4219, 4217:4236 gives -0.03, 6.77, 7.18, 7.24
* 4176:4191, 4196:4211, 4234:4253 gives 0.04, 6.99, 7.03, 7.96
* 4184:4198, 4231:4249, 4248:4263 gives -0.06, 7.16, 7.86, 7.5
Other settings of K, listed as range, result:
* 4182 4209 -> 6.75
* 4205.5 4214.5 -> 7.07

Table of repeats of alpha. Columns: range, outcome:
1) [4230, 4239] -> 6.91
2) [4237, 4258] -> 7.15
